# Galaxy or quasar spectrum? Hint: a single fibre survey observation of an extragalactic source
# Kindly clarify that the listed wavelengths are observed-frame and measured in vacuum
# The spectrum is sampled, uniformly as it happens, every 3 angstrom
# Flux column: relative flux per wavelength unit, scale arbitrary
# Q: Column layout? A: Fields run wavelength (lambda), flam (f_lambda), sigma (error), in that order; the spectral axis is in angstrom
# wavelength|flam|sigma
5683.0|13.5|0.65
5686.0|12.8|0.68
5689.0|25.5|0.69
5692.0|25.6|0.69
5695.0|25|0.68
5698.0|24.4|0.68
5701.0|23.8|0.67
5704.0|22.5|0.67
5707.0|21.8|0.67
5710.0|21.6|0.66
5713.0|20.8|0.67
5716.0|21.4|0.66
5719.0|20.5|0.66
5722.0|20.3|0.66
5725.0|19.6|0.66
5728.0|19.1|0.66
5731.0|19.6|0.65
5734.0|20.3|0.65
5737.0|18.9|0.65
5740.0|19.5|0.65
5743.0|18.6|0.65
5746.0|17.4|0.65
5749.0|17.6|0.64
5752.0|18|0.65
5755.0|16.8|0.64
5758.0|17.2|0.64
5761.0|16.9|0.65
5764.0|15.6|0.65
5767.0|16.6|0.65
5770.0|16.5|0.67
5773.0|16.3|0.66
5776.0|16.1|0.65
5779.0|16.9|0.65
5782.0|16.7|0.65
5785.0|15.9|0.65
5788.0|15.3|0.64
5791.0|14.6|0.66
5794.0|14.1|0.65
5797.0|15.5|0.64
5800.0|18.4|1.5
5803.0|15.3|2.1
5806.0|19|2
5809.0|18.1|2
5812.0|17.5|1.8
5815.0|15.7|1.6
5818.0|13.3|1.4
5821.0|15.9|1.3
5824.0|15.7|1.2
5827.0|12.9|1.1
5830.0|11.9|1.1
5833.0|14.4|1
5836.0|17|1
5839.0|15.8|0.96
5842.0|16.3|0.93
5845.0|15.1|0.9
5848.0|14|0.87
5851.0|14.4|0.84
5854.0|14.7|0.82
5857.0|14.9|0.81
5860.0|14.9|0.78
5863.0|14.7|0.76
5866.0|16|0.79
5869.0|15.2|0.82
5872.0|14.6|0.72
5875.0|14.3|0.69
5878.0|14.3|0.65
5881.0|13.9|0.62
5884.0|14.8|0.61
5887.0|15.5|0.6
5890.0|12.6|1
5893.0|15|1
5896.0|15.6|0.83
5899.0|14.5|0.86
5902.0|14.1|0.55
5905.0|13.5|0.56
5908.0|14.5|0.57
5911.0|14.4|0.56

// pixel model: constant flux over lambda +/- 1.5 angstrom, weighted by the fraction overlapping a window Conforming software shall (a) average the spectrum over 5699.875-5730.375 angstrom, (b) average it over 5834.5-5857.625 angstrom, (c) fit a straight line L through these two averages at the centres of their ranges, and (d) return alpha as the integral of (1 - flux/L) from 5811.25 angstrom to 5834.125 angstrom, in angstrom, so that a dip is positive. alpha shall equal 2.5 angstrom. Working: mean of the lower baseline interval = 21.1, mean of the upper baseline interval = 15.3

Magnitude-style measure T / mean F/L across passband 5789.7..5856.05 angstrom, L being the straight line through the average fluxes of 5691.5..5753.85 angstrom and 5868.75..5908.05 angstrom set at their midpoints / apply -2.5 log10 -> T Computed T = 0.10 mag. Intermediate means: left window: 20.7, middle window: 15.4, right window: 14.4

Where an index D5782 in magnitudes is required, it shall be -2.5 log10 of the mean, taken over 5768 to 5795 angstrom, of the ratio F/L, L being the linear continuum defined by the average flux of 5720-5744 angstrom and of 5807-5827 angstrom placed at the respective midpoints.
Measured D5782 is 0.101 mag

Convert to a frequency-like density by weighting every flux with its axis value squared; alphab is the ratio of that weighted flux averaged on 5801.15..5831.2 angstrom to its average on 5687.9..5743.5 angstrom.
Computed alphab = 0.75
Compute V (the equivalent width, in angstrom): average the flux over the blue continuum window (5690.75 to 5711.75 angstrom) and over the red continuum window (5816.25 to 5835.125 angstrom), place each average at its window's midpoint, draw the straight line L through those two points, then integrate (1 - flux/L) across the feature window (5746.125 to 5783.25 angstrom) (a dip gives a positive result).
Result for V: 3.8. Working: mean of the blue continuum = 23.5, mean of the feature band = 16.8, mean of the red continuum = 14.1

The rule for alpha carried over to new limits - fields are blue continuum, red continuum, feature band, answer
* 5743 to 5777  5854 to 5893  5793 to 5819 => -0.7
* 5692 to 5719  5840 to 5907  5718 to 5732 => 1.3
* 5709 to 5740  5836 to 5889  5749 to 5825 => 6.1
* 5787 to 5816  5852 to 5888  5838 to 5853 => 0.3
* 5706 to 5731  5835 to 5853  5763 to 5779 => 1.8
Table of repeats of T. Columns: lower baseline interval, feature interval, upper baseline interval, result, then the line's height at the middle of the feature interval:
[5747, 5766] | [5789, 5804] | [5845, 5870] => 0.04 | 16.2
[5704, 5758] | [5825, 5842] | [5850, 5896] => 0.10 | 16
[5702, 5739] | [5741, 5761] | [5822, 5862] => 0.09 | 19.1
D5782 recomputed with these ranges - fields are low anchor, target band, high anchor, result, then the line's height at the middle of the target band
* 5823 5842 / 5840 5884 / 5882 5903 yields -0.012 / 14.7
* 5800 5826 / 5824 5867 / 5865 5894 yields 0.049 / 15.5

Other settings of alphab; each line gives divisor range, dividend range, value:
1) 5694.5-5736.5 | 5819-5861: 0.73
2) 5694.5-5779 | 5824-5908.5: 0.80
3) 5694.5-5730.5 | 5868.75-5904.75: 0.71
